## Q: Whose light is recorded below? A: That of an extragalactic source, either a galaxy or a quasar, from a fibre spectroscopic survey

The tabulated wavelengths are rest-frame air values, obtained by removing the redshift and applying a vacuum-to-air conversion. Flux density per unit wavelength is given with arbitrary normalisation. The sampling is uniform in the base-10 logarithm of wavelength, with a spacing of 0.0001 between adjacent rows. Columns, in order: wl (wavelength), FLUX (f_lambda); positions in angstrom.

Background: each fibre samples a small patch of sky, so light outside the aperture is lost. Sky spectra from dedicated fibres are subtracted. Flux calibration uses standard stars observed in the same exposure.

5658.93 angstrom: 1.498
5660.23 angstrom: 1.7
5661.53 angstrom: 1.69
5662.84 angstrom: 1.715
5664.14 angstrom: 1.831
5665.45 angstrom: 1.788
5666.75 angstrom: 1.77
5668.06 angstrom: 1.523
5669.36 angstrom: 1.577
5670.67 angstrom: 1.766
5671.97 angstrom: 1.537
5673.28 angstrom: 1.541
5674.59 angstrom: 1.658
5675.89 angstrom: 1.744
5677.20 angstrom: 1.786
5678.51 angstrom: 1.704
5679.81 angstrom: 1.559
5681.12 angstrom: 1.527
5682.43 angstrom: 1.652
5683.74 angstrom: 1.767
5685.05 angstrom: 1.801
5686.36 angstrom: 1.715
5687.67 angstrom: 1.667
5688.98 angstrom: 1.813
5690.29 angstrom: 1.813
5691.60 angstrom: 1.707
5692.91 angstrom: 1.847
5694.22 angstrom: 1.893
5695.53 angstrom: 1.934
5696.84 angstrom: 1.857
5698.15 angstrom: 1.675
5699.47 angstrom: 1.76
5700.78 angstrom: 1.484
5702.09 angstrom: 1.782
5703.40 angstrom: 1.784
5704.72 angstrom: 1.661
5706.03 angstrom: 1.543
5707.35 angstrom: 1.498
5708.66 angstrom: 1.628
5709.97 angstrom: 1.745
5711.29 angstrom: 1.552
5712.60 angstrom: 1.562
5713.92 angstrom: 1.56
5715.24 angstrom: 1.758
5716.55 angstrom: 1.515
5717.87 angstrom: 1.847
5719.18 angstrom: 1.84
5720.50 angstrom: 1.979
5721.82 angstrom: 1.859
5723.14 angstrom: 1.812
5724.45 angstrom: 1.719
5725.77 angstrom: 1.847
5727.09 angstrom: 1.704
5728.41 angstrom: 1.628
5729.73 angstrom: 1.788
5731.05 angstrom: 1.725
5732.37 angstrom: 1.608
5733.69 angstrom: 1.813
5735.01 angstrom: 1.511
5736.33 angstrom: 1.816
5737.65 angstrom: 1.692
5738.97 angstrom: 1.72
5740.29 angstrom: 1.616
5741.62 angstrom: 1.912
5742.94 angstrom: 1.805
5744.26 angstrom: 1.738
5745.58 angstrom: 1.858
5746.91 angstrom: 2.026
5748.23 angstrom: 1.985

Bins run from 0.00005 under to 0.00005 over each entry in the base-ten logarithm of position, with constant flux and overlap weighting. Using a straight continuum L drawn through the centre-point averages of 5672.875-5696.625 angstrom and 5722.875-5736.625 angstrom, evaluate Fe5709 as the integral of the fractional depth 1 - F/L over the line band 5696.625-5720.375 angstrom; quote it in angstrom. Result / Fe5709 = 0.7 angstrom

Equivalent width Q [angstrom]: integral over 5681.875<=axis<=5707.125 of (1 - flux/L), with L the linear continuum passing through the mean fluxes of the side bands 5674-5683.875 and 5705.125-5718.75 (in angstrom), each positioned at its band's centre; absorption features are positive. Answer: -1.4 angstrom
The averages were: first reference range 1.67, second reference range 1.63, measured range 1.74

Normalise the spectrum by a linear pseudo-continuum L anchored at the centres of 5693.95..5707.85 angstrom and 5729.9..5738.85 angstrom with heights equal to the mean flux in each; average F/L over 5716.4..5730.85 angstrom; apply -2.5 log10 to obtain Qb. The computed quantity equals -0.05 mag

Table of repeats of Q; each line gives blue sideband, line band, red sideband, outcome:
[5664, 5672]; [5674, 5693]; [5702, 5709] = -0.53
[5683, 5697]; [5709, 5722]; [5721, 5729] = 0.44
